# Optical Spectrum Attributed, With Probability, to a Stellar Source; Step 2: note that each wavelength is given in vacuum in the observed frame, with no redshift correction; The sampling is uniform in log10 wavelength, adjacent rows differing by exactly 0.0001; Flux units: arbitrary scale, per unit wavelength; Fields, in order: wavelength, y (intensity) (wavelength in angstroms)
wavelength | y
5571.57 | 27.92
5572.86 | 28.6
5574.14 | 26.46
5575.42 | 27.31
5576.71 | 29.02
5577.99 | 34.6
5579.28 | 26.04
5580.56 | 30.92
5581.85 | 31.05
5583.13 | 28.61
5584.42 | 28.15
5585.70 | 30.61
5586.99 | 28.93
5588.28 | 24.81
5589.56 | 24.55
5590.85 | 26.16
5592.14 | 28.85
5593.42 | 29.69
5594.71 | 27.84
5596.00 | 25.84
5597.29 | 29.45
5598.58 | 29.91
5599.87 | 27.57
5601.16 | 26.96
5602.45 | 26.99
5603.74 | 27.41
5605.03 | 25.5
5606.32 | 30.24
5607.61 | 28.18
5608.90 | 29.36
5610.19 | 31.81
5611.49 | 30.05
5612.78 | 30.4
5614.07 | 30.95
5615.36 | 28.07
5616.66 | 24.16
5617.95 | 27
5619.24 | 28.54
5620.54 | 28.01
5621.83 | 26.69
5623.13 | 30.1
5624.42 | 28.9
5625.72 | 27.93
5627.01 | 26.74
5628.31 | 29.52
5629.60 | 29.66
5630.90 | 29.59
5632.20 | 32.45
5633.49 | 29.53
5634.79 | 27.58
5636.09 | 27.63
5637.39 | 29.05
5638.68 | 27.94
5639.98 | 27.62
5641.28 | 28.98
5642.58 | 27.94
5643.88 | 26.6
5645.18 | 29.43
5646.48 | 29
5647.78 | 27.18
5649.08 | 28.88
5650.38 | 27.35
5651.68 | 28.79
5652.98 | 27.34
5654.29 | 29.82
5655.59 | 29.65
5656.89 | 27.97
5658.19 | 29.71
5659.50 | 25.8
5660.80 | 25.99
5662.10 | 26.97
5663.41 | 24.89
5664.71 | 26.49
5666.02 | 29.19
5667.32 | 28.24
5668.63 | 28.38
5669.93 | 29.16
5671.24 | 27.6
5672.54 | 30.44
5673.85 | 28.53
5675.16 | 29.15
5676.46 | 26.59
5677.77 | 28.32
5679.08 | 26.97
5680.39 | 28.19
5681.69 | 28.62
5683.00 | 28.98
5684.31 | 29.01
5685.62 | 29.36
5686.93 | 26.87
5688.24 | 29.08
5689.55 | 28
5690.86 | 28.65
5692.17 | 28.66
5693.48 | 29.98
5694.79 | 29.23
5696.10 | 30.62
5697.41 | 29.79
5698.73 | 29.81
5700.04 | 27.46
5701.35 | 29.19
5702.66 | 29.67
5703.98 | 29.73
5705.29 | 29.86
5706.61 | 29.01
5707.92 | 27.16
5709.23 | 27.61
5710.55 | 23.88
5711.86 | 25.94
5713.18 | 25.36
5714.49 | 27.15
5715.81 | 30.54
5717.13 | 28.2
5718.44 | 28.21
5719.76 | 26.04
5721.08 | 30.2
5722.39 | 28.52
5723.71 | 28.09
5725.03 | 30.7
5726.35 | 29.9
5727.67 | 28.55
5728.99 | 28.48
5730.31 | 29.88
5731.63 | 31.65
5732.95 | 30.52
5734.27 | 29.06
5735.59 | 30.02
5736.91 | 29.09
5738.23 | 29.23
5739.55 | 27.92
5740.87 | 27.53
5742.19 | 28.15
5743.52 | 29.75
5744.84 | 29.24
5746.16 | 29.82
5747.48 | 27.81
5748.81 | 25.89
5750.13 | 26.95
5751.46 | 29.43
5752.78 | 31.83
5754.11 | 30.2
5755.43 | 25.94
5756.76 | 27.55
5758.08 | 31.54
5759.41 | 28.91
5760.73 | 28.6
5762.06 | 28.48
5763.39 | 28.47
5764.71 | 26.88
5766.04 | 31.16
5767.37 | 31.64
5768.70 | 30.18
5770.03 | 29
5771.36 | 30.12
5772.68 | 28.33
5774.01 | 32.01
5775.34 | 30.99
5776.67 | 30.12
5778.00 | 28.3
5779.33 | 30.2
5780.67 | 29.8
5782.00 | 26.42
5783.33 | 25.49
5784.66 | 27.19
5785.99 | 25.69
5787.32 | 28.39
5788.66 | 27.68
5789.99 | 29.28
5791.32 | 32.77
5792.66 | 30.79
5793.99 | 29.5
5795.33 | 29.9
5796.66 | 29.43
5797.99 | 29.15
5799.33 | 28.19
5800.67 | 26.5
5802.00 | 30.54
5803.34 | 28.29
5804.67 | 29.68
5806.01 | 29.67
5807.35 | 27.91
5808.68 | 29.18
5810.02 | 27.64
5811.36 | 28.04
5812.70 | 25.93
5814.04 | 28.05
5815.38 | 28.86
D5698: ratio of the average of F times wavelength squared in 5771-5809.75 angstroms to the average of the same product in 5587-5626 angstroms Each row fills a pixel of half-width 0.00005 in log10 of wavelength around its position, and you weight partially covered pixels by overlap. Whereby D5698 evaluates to 1.1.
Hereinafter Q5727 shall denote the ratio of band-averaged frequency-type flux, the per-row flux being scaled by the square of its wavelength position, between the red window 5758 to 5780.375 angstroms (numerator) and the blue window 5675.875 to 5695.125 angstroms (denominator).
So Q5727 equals 1.1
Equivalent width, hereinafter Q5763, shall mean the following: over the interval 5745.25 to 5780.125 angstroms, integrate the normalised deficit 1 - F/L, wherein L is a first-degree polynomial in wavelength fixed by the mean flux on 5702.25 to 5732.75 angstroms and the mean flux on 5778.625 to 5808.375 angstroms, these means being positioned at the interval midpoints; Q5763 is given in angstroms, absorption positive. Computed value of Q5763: -0.7 angstroms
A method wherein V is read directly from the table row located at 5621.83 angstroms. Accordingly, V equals 26.69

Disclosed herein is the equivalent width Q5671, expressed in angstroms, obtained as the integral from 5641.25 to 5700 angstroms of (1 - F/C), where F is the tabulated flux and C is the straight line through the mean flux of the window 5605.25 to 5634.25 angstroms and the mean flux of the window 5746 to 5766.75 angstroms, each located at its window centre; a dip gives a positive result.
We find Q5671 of 1.0 angstroms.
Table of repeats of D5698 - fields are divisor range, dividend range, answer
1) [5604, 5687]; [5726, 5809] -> 1.07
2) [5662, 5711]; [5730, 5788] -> 1.05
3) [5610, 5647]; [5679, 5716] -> 1.02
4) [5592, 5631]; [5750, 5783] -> 1.09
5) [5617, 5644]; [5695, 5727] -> 1.03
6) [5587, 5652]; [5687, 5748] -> 1.05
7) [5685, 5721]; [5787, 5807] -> 1.07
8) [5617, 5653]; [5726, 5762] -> 1.06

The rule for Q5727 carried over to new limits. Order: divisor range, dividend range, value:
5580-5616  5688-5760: 1.05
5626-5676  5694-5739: 1.04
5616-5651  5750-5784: 1.08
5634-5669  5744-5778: 1.09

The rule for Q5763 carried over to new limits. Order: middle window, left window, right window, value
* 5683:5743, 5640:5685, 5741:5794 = -0.4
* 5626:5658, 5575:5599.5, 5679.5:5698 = 0.2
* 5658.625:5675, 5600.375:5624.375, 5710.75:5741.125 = 0.5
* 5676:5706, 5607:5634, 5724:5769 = 0.2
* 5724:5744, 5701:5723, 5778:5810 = -0.8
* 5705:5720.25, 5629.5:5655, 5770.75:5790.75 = 0.7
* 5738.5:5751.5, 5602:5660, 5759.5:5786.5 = 0.3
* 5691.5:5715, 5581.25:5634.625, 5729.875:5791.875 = 0.4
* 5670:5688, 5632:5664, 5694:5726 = -0.1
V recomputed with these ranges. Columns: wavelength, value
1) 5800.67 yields 26.5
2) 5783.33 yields 25.49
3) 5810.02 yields 27.64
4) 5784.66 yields 27.19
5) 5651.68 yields 28.79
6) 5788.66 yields 27.68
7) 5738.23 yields 29.23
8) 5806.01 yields 29.67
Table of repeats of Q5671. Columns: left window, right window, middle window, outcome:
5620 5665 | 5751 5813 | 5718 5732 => -0.18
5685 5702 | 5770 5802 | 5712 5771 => 0.20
